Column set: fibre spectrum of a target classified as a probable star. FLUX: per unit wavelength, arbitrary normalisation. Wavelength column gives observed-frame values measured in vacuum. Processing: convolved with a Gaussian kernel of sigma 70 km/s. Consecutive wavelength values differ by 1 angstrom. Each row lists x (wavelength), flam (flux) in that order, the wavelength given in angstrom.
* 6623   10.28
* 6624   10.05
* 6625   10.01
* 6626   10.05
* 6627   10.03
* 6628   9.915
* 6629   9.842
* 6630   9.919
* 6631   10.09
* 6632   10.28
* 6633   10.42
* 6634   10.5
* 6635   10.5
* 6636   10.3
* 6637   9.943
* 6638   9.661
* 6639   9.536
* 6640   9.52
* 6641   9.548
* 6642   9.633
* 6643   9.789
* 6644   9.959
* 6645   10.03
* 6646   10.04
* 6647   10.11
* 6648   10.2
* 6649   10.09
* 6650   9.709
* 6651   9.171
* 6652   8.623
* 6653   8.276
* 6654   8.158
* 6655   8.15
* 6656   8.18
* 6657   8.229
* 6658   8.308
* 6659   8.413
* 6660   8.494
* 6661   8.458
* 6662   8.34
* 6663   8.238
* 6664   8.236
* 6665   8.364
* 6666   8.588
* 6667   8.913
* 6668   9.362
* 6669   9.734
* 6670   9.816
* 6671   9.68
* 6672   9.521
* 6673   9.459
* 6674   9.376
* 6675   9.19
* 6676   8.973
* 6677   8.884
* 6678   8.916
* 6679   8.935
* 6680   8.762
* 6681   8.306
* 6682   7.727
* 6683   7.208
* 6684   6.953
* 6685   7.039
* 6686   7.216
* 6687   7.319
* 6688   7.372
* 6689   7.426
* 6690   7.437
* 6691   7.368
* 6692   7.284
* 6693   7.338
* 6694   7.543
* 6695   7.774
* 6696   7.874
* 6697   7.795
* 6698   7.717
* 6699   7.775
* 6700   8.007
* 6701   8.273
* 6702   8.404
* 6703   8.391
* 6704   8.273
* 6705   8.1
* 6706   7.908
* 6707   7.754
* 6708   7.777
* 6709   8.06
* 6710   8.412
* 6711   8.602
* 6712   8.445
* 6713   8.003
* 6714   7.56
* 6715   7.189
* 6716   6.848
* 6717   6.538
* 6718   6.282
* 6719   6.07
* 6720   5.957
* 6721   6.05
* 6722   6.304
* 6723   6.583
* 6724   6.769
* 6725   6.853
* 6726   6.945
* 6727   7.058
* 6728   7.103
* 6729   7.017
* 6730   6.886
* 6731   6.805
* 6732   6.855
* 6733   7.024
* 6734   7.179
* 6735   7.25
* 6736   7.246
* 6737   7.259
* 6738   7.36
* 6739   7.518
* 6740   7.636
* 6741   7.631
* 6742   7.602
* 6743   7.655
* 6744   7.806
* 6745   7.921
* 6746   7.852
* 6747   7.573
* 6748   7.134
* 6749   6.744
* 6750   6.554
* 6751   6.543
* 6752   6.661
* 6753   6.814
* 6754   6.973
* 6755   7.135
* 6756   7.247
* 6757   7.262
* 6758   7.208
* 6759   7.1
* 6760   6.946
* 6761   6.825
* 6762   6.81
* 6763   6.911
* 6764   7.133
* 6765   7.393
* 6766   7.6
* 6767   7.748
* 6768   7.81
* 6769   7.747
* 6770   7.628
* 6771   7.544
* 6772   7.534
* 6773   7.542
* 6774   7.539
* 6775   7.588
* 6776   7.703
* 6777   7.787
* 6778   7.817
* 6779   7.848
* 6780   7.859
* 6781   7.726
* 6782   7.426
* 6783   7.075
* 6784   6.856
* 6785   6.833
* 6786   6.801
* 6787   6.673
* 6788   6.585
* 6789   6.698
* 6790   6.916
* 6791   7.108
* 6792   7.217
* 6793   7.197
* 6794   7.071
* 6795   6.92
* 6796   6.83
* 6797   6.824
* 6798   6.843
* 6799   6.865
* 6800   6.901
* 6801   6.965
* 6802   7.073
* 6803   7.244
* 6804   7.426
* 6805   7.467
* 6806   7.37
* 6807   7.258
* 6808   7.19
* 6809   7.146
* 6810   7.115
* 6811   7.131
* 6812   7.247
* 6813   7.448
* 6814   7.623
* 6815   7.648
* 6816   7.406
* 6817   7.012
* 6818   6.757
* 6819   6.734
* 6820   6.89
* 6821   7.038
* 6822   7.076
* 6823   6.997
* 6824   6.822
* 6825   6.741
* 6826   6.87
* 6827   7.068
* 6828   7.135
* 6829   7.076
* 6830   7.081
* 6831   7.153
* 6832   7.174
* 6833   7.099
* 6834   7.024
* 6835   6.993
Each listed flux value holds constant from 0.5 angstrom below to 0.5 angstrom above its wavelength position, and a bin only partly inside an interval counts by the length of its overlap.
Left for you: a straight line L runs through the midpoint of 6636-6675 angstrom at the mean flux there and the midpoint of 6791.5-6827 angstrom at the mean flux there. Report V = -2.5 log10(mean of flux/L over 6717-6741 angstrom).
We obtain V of 0.187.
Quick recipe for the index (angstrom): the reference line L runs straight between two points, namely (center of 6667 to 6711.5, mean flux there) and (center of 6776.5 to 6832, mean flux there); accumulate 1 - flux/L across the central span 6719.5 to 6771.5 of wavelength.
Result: 3.6 angstrom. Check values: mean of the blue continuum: 8.21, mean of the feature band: 7.14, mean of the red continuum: 7.13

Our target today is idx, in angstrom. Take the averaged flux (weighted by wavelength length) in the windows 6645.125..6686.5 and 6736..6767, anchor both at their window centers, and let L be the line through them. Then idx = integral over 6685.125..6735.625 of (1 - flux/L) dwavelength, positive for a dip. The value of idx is 3.8 angstrom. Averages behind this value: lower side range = 8.75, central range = 7.37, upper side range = 7.24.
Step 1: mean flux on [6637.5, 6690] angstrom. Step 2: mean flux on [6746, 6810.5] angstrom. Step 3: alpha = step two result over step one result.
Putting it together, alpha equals 0.82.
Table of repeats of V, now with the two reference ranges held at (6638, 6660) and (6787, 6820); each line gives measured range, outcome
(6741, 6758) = 0.09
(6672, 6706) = 0.08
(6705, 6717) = 0.07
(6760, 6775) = 0.03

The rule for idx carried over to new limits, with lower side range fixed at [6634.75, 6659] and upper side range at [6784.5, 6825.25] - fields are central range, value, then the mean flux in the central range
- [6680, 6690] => 1.5 angstrom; 7.47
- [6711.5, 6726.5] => 2.7 angstrom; 6.83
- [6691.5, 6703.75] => 1.1 angstrom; 7.86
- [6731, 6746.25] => 1.1 angstrom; 7.43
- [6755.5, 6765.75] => 0.8 angstrom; 7.1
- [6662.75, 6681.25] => -0.1 angstrom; 9.03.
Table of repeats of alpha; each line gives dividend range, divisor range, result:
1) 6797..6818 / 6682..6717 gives 0.93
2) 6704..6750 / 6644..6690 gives 0.84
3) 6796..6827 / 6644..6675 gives 0.79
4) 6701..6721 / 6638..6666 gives 0.84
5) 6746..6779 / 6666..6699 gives 0.88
